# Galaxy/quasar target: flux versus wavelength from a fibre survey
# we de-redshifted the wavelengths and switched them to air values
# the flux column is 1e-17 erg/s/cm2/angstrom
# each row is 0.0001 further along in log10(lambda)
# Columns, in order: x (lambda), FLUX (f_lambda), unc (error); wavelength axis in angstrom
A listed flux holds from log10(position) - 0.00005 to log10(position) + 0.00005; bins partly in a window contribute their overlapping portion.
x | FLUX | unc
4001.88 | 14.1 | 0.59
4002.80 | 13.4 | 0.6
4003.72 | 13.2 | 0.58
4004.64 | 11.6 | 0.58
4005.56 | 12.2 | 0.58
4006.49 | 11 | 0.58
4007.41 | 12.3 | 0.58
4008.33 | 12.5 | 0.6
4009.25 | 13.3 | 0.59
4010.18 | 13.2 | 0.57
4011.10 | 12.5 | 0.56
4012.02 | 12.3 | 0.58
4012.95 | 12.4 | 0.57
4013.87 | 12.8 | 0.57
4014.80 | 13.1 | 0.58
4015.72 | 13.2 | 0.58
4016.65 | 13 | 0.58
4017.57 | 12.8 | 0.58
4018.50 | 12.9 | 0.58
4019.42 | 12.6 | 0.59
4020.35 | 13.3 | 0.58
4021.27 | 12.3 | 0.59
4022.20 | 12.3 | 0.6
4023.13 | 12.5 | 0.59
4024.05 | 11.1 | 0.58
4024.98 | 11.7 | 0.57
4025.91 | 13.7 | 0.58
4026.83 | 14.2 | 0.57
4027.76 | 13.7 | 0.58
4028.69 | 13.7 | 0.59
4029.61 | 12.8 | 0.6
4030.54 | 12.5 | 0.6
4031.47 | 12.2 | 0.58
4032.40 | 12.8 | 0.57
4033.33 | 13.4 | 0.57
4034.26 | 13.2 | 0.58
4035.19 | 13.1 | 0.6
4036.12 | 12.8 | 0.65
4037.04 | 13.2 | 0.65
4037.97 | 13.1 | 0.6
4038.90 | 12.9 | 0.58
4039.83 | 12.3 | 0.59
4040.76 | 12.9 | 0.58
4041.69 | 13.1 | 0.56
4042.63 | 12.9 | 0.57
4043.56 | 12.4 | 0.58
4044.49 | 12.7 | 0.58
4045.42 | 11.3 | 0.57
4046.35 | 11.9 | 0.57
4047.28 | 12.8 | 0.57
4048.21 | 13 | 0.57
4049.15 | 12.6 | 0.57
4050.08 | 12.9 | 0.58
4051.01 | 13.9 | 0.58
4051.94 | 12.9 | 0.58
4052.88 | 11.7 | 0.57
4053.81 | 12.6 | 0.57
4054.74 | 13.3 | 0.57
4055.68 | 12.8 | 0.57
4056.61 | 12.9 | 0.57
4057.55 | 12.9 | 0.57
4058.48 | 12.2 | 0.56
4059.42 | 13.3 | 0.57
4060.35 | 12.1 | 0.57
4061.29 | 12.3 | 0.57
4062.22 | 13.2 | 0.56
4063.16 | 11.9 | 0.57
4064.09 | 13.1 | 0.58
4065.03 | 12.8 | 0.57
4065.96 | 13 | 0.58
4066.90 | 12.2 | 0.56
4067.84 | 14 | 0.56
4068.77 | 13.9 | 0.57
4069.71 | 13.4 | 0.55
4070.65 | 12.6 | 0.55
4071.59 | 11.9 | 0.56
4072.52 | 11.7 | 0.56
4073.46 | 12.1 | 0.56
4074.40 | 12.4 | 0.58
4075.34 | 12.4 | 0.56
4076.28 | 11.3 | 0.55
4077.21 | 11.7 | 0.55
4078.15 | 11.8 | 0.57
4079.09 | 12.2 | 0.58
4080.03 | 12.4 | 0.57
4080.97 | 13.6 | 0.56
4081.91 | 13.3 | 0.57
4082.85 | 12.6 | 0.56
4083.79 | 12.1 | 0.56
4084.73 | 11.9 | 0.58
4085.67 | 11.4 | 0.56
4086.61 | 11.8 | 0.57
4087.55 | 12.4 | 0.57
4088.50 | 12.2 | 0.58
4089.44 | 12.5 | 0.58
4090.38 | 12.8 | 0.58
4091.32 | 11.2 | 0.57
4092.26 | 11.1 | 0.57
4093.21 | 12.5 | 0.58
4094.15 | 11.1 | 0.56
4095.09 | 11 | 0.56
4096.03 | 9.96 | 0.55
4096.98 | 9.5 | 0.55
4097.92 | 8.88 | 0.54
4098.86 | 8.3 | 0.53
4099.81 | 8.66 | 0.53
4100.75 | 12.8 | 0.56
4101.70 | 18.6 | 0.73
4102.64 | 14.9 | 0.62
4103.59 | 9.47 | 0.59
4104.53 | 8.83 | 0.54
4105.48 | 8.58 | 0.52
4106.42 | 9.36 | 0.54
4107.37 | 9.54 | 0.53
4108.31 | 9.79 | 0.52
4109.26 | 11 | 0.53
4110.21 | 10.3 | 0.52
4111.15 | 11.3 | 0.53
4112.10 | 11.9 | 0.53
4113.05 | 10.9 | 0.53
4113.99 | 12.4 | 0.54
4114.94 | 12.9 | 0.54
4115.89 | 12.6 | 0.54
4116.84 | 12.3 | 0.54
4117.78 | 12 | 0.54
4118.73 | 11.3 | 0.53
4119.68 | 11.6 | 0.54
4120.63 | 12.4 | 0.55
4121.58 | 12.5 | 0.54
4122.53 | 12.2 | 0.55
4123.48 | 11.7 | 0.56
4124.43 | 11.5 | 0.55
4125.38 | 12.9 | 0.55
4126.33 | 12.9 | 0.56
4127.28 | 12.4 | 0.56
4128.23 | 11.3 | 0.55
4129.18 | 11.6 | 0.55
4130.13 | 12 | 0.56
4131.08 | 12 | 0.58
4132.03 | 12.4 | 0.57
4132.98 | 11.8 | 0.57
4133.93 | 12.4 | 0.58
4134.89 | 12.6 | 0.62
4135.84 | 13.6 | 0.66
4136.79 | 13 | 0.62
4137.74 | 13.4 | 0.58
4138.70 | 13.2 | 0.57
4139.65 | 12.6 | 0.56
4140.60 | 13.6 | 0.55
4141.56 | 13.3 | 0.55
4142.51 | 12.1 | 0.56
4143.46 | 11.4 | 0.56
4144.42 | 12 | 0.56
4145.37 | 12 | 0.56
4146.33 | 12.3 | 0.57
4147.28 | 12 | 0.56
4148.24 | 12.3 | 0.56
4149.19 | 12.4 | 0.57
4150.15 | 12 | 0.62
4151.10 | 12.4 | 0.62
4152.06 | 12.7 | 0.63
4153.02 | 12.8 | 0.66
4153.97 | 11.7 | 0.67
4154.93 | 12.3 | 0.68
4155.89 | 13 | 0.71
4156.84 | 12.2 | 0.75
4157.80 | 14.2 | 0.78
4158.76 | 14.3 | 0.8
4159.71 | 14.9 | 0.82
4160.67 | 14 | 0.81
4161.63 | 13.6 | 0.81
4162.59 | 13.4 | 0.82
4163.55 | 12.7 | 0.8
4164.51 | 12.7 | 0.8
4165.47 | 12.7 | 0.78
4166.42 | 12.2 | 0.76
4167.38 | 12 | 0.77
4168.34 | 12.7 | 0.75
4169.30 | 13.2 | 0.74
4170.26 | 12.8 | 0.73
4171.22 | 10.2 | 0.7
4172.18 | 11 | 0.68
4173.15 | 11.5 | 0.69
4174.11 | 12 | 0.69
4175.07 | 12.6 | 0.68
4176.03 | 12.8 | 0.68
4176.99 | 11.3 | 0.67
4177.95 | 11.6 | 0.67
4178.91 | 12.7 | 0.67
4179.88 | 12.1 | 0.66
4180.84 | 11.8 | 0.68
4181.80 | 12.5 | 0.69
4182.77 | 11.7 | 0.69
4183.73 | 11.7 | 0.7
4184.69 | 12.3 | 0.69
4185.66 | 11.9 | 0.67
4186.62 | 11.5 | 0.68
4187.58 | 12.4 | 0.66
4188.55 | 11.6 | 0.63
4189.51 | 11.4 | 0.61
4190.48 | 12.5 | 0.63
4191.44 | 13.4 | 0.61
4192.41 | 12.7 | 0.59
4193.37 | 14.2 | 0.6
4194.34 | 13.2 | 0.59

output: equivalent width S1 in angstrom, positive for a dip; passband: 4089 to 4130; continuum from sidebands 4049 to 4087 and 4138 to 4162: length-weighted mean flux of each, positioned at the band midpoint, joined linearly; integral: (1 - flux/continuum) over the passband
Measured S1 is 4.0 angstrom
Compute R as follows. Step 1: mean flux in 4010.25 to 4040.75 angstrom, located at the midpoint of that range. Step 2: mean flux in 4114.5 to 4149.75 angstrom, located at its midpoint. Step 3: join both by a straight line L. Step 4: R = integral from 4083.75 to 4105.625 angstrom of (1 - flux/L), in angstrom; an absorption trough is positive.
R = 2.0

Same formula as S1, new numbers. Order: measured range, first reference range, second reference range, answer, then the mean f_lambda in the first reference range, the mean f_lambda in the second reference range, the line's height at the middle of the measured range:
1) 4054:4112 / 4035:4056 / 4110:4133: 2.3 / 12.7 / 12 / 12.4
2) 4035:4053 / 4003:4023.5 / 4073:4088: -0.4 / 12.6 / 12.2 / 12.4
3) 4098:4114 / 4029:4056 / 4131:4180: 2.2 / 12.8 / 12.6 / 12.6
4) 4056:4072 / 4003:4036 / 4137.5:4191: -0.2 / 12.7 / 12.4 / 12.6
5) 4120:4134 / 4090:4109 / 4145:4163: -0.3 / 10.8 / 12.9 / 11.9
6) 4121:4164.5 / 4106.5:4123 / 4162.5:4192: -3.0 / 11.5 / 12.1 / 11.8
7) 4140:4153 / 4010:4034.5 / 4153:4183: 0.2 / 12.8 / 12.5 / 12.6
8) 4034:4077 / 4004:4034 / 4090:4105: -2.4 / 12.7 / 11.2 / 12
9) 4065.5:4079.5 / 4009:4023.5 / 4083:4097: -0.6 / 12.8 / 11.7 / 11.9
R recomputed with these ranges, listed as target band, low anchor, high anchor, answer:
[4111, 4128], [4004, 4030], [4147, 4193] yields 0.6 angstrom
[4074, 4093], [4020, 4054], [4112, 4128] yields 0.4 angstrom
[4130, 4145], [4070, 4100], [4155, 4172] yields -0.1 angstrom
